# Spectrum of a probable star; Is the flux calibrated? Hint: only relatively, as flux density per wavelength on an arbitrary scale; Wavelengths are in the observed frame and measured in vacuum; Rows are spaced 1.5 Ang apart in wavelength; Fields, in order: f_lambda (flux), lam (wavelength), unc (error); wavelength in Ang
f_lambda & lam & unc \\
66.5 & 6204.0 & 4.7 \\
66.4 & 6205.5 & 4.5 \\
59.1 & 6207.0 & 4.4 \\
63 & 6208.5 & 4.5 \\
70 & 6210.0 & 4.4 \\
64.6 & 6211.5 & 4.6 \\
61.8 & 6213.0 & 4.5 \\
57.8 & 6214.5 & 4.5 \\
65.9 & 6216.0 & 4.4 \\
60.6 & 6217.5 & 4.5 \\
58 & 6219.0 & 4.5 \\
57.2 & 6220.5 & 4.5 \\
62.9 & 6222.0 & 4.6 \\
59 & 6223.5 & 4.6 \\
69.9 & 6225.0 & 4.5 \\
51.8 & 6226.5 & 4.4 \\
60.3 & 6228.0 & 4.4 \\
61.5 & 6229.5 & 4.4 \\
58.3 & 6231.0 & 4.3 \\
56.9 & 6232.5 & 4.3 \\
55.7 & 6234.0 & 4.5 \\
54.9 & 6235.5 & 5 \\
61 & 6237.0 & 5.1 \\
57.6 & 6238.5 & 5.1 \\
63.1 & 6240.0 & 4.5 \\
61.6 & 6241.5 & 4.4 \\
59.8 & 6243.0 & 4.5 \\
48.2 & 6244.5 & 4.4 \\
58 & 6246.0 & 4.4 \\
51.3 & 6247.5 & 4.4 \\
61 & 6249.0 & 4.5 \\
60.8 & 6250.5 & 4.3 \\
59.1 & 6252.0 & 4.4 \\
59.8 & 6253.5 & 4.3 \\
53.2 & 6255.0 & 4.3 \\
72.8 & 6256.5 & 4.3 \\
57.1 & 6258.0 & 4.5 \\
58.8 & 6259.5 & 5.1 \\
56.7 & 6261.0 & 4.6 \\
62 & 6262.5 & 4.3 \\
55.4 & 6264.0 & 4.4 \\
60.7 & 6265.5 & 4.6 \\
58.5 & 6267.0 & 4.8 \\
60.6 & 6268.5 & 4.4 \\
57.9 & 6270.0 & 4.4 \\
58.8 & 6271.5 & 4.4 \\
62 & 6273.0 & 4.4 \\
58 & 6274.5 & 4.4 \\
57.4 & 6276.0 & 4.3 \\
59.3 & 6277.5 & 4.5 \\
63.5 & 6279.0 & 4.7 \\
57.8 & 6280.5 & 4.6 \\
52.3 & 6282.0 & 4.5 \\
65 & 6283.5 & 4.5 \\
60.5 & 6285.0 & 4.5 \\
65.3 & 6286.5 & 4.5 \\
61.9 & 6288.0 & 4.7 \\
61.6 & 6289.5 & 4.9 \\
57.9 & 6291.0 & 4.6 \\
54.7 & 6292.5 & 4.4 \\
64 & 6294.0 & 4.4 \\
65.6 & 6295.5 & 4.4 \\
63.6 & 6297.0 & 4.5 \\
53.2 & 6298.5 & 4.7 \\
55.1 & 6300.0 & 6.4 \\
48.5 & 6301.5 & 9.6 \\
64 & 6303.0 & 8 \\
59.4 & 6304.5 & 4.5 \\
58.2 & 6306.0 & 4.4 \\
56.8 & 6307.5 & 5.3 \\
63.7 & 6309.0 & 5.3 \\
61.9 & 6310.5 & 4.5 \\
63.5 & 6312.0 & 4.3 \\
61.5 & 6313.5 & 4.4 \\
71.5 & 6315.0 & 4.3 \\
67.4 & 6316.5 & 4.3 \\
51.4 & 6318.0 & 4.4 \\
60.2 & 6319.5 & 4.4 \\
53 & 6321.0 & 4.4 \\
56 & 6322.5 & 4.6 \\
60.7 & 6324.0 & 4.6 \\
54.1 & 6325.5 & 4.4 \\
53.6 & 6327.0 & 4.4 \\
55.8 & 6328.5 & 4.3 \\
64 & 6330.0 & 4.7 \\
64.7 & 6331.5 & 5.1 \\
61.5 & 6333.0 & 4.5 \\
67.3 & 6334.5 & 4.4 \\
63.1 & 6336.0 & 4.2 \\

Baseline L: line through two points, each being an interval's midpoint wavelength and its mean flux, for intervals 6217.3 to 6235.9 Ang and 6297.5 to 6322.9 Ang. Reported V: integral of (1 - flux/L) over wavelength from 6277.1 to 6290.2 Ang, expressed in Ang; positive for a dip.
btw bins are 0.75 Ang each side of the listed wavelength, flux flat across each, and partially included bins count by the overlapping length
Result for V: -0.37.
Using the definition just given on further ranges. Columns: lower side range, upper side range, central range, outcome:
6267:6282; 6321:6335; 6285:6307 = -0.1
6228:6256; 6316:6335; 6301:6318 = -0.7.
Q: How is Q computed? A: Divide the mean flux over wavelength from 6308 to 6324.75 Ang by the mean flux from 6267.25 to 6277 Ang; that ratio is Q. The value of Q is 1.0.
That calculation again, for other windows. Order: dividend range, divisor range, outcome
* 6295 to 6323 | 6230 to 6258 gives 1.02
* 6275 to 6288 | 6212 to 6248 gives 1.02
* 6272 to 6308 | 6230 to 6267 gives 1.02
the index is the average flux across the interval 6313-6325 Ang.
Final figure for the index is 60.1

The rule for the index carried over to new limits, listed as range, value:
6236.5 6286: 59.1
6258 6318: 60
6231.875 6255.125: 57.7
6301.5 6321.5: 60.6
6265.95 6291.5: 59.9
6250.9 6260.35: 60.1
